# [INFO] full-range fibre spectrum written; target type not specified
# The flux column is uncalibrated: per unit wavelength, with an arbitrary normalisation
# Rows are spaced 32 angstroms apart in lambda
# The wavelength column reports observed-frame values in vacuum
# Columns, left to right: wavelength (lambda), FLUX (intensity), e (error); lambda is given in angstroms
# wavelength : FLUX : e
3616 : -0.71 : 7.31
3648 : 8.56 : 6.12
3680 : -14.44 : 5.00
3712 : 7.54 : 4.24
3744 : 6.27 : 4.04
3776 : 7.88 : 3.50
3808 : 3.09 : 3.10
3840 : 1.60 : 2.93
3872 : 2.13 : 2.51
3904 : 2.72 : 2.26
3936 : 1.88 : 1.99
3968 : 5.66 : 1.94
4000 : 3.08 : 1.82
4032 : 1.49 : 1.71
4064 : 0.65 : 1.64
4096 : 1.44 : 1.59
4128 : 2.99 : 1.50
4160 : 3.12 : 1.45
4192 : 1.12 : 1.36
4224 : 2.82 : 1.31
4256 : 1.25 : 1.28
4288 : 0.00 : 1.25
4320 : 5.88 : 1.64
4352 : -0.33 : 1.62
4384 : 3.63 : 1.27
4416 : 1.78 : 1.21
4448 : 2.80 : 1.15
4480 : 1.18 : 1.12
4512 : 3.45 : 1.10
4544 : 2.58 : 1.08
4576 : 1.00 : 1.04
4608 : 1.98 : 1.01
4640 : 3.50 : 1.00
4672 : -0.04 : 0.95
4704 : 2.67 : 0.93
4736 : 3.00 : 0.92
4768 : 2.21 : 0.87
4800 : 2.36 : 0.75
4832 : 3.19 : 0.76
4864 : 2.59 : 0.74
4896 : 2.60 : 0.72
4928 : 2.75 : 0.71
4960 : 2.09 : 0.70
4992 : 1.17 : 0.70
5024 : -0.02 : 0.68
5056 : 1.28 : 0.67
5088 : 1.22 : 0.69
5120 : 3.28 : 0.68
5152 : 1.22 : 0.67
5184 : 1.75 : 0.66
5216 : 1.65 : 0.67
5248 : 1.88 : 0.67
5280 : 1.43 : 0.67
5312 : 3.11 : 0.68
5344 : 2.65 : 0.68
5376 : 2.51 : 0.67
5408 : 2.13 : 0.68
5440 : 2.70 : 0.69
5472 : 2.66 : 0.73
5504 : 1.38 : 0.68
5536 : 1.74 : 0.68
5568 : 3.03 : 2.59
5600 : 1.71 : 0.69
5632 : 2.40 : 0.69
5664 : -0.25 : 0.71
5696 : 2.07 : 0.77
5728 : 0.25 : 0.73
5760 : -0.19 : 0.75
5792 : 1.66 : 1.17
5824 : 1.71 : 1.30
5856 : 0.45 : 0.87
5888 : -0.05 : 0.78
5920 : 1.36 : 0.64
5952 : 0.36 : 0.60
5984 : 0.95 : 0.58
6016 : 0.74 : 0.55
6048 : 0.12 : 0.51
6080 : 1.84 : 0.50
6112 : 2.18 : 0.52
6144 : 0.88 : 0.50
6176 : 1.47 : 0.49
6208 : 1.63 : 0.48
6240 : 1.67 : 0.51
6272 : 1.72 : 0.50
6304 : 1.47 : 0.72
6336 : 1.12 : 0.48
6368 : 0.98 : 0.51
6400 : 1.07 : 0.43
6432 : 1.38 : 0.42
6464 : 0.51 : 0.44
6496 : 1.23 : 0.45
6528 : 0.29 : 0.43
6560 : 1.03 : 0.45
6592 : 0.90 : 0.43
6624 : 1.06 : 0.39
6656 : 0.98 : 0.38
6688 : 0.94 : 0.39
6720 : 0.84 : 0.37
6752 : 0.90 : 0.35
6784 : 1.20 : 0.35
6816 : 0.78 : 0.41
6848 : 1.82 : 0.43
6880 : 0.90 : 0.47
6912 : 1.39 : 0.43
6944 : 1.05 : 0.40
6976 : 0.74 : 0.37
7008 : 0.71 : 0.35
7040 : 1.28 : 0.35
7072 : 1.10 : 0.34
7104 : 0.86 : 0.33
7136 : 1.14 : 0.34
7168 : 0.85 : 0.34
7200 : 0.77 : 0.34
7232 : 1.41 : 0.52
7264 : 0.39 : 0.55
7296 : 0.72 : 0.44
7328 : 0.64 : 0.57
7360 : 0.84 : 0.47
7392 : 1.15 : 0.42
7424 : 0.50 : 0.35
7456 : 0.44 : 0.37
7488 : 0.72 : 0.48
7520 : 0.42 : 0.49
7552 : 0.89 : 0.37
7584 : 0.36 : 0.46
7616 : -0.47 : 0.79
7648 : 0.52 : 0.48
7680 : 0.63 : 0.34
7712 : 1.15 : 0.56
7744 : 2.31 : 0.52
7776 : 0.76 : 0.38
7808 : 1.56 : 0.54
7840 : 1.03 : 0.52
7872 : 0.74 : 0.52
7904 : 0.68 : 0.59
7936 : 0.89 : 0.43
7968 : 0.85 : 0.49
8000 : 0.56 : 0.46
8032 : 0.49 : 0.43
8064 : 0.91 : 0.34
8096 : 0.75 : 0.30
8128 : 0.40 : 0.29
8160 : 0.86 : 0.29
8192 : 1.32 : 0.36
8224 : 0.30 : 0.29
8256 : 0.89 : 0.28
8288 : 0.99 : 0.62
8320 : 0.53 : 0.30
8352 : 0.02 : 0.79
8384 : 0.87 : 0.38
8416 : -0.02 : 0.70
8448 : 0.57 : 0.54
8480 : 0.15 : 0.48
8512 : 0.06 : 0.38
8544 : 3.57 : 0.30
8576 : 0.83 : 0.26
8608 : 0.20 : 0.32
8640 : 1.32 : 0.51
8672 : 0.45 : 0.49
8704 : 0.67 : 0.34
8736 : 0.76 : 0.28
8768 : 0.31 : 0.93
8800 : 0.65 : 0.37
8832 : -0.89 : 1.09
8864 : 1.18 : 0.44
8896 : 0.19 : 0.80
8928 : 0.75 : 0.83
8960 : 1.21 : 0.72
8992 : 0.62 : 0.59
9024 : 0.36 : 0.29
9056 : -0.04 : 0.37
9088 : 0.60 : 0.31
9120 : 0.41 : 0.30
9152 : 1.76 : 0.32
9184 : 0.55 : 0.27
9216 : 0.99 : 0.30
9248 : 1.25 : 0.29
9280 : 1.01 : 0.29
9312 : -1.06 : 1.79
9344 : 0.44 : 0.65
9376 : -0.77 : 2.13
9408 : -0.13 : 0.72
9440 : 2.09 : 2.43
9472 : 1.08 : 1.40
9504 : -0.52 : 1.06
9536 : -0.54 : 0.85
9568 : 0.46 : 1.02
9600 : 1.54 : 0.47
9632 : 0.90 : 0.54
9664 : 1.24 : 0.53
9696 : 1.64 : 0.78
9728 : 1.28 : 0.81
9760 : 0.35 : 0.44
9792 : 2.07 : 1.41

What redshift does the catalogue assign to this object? 1.29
